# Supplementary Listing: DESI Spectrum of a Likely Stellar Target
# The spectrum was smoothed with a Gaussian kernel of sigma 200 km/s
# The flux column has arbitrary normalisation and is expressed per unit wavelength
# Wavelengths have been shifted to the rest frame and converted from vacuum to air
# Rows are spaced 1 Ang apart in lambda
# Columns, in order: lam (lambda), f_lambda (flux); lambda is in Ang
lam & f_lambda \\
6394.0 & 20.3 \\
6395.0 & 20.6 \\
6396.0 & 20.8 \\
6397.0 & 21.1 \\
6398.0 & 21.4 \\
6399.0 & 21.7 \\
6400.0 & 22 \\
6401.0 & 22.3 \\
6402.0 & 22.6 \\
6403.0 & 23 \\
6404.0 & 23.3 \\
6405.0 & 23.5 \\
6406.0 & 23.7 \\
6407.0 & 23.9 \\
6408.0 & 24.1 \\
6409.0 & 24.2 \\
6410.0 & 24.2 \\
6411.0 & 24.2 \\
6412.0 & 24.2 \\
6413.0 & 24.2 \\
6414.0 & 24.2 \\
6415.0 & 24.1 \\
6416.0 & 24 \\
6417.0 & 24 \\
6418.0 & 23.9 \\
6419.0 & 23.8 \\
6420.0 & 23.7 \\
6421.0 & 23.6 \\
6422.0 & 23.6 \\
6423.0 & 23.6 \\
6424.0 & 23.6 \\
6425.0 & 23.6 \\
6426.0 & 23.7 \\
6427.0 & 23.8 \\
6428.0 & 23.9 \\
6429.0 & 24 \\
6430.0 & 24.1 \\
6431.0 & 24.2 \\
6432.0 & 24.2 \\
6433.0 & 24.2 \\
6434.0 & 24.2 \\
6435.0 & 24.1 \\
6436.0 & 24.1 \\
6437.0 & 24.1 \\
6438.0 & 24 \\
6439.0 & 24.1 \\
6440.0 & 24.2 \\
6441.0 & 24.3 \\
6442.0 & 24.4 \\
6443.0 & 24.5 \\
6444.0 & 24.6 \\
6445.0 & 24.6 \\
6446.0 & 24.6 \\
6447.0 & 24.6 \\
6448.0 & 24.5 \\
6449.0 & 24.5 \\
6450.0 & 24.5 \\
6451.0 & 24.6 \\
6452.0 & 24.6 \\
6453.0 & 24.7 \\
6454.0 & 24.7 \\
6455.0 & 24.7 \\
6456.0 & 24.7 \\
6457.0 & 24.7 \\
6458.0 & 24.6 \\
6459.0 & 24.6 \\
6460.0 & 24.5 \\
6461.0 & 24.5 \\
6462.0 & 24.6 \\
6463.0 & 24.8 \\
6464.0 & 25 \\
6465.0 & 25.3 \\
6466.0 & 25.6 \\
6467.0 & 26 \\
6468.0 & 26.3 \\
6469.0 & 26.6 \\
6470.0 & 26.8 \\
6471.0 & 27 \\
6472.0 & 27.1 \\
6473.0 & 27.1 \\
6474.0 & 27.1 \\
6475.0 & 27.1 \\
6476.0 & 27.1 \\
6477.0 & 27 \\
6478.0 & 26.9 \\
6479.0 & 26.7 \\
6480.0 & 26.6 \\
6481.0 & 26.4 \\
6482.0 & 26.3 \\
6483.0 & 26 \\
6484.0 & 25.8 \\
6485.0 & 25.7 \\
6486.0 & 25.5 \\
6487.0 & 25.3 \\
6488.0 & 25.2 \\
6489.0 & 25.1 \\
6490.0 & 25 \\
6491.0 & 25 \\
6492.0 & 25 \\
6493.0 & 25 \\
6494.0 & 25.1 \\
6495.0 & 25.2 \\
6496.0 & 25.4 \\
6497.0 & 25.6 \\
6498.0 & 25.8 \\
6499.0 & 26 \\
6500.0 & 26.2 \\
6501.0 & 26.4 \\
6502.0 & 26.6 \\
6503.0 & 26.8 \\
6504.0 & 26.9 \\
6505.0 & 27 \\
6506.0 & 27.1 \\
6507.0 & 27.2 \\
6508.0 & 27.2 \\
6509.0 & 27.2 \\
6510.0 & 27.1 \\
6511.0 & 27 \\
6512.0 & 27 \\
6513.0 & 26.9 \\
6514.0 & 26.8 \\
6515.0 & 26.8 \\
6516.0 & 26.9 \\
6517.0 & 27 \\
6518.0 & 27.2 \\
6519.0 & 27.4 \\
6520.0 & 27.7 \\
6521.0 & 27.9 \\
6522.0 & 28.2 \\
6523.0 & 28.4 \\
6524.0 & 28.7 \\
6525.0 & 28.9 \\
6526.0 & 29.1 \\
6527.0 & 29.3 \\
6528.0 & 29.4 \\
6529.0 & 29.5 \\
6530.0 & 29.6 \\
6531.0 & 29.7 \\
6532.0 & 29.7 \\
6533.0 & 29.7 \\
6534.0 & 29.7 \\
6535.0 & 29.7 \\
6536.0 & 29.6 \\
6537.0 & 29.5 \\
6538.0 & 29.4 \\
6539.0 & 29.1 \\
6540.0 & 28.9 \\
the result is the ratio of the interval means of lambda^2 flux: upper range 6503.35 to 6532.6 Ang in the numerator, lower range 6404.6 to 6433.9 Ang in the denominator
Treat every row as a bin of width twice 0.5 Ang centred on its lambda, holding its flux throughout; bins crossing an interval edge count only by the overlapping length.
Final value 1.20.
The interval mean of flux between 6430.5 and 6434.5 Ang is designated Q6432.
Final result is 24.2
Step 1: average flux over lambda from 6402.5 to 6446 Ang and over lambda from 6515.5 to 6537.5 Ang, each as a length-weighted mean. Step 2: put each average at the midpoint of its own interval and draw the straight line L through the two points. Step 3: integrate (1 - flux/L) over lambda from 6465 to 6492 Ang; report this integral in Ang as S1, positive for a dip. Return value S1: 0.3 Ang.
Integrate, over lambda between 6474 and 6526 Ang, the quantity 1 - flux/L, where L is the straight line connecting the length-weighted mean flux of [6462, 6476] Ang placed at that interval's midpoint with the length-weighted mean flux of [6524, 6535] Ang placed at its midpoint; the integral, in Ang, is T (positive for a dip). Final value 2.4 Ang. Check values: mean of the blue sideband 26.3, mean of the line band 26.6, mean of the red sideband 29.4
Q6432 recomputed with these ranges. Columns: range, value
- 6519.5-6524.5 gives 28.2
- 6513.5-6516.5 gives 26.8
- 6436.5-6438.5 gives 24.1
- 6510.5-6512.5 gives 27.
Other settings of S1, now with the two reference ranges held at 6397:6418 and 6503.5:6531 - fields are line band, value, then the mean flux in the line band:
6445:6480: 0.11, 25.5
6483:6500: 0.86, 25.4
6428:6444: 0.23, 24.2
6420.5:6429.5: 0.14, 23.7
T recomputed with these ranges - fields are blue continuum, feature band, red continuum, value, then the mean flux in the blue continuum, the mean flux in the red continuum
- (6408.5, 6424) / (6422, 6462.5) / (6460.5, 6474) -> 1.1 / 24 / 25.9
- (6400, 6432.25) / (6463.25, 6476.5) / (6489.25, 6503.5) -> -0.8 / 23.8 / 25.6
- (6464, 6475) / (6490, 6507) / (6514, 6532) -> 0.9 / 26.4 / 28.3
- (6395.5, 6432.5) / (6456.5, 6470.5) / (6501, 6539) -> 0.2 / 23.5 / 28.1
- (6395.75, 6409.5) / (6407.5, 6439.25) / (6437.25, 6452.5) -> -0.6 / 22.7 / 24.4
